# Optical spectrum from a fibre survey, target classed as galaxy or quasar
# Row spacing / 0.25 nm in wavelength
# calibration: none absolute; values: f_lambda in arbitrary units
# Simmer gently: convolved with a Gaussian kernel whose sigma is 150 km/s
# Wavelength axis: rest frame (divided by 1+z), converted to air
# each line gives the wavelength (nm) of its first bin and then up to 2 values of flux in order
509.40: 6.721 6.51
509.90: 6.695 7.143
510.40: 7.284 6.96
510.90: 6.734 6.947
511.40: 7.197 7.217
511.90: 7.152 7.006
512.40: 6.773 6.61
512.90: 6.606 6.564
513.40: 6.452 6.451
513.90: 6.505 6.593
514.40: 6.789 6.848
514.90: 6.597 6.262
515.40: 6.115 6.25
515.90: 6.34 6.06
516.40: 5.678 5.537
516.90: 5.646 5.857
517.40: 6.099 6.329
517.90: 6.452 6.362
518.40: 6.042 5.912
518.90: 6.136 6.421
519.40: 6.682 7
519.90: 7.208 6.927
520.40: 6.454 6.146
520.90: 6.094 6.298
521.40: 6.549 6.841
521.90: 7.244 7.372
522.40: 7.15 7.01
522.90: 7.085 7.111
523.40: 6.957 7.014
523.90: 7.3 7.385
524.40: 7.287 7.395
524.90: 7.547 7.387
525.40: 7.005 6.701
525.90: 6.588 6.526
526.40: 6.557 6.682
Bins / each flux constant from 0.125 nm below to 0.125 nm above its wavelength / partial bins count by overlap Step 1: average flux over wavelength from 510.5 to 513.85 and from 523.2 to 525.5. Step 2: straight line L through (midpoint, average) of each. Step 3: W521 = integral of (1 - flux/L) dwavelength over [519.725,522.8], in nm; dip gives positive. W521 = 0.16 nm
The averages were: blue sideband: 6.82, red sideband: 7.25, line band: 6.78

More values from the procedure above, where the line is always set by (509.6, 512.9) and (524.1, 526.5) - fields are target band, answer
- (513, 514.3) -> 0.081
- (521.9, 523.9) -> -0.030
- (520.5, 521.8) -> 0.112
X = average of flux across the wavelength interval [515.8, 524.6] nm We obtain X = 6.58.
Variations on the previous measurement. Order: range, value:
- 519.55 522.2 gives 6.72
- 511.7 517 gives 6.44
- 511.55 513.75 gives 6.76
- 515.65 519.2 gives 6.06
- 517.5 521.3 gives 6.43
